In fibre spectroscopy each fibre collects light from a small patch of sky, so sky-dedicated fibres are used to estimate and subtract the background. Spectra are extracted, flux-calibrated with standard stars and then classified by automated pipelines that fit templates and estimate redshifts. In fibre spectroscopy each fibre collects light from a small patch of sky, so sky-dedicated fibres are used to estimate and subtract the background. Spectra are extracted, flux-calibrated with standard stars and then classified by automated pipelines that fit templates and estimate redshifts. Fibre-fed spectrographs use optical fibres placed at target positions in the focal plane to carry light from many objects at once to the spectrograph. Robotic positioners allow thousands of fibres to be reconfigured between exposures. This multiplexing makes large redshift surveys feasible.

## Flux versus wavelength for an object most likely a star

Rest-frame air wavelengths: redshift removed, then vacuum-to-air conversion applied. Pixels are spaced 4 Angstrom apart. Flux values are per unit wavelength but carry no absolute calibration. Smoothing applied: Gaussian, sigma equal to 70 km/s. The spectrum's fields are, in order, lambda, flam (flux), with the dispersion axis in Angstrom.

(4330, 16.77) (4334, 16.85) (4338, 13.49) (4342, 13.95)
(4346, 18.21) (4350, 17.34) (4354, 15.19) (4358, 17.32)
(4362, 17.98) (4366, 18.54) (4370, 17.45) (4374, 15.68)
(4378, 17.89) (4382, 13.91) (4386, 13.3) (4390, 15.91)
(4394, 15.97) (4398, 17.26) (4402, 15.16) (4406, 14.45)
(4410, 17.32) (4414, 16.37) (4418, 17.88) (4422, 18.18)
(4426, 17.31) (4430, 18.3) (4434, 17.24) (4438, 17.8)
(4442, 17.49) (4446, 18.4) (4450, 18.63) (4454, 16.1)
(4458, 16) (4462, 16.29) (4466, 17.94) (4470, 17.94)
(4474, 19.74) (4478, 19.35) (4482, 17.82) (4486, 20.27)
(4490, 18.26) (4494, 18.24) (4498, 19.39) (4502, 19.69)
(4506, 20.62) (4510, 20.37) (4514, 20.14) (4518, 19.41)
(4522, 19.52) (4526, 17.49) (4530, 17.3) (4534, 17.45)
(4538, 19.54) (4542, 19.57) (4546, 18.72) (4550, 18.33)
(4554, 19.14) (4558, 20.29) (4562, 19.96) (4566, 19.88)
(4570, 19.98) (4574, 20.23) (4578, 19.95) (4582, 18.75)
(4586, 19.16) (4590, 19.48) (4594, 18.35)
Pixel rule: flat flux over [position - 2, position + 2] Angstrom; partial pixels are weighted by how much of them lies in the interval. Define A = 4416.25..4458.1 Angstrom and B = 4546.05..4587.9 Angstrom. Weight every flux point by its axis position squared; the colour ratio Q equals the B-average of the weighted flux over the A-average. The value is 1.17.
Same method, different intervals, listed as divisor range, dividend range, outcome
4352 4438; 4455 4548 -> 1.18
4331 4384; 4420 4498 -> 1.15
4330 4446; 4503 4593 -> 1.25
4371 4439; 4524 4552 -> 1.18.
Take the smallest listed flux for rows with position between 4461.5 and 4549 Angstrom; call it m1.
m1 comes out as 16.29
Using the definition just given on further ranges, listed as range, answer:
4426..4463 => 16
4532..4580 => 17.45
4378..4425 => 13.3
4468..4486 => 17.82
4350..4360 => 15.19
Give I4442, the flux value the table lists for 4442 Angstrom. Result 17.49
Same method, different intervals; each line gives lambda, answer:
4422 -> 18.18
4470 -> 17.94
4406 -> 14.45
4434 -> 17.24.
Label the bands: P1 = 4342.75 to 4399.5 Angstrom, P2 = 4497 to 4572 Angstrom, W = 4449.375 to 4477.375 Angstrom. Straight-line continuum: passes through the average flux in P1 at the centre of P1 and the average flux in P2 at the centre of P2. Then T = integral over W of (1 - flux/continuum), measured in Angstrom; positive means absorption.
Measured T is 0.8 Angstrom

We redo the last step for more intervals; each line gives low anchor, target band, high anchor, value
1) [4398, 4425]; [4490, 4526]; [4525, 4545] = -3.0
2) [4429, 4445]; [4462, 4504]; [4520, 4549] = -1.5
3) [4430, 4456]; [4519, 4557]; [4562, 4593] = 0.8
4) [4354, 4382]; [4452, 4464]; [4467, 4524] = 1.6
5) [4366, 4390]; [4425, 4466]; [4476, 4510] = 1.1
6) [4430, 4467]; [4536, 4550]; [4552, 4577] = 0.2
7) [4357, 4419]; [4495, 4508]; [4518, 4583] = -1.0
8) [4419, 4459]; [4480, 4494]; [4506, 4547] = -0.2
